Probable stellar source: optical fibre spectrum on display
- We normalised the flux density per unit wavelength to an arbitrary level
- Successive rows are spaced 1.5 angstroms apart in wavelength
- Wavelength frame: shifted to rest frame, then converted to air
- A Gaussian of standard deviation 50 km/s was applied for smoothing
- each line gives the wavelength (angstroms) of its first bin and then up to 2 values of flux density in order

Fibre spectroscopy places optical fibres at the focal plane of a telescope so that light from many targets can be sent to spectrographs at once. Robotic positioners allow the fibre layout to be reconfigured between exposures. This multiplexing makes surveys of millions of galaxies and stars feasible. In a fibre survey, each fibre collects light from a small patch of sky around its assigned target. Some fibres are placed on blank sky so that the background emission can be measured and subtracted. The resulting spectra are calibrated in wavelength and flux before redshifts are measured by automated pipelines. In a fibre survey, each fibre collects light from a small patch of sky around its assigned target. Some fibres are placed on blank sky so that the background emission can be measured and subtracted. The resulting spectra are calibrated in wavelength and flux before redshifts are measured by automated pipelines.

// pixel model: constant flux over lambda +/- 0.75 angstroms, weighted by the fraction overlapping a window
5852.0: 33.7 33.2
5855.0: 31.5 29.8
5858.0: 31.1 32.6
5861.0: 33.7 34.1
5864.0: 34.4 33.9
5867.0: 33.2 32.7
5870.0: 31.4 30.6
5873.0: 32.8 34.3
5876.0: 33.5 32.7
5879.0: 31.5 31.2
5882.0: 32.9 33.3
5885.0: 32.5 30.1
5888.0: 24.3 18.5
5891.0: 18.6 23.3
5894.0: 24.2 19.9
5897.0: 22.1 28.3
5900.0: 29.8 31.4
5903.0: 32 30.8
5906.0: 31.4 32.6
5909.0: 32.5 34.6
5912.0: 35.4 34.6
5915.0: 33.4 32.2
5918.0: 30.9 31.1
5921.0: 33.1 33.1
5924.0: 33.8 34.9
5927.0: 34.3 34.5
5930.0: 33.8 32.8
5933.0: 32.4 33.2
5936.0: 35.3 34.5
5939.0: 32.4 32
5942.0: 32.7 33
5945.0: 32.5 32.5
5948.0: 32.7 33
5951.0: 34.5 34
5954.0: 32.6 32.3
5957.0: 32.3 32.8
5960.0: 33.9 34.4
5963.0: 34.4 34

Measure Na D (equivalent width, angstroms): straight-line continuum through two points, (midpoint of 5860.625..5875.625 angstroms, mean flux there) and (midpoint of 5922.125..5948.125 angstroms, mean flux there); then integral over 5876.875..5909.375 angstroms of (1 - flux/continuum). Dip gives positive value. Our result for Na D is 4.8 angstroms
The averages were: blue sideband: 33.1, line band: 28.3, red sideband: 33.4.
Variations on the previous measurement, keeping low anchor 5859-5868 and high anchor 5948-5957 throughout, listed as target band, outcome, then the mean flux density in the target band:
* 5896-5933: 1.3 angstroms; 32.1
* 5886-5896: 3.3 angstroms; 22.6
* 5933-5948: 0.1 angstroms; 33.1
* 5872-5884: 0.3 angstroms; 32.7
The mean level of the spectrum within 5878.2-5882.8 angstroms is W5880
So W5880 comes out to 31.9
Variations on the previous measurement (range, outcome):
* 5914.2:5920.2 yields 31.9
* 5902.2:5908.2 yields 31.7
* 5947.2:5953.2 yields 33.5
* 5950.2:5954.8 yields 33.7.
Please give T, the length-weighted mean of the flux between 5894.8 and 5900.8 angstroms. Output 25.1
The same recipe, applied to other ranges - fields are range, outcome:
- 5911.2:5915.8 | 34.4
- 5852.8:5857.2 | 31.5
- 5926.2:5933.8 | 33.6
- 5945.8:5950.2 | 32.7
